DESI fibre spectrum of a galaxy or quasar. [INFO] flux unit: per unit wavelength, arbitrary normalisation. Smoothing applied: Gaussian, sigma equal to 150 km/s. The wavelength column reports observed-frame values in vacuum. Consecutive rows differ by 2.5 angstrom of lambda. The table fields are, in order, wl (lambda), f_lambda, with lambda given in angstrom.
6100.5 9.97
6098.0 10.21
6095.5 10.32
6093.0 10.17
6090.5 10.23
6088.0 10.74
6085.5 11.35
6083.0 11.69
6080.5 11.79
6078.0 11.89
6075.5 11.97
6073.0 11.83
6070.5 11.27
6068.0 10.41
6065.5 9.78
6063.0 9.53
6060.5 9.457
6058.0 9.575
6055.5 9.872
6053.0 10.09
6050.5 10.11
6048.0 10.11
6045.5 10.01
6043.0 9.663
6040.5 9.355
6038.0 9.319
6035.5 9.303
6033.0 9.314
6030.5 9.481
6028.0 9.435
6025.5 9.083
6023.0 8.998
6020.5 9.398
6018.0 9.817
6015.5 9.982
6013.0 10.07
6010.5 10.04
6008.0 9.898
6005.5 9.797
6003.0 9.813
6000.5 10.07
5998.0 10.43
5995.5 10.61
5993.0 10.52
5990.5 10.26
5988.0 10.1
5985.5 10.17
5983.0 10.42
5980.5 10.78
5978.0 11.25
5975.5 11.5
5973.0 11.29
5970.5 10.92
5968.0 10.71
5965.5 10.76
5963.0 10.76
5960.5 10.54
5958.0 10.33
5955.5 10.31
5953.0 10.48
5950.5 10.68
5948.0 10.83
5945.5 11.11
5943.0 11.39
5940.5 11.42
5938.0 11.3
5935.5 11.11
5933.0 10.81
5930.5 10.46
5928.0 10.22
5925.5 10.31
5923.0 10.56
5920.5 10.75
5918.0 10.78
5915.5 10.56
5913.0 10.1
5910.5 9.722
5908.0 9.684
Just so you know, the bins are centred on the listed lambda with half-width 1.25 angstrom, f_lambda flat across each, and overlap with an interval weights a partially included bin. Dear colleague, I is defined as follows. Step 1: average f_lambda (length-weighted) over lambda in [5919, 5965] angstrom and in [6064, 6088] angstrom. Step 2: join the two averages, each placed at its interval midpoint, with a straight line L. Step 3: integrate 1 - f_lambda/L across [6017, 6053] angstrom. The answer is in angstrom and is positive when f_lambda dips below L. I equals 5.1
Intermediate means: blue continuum 10.7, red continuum 11.3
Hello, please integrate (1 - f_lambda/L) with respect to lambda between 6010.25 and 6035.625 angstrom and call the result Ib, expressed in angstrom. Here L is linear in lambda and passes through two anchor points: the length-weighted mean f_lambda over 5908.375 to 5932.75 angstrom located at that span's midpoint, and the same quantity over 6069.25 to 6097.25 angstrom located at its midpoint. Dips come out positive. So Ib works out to 3.2 angstrom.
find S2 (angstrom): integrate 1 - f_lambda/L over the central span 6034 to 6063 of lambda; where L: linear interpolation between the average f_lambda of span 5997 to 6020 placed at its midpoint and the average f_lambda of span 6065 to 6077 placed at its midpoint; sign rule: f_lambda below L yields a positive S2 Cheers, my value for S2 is 2.8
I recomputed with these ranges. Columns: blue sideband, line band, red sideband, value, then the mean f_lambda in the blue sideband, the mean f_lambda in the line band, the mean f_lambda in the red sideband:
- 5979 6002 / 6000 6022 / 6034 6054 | 0.6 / 10.4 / 9.86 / 9.74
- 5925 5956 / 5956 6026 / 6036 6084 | 2.2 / 10.8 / 10.3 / 10.4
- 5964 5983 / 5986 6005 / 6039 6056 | 0.8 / 11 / 10.2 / 9.88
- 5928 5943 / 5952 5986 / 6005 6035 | -1.0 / 11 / 10.7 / 9.6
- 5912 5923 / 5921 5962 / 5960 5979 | 0.0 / 10.6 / 10.7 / 11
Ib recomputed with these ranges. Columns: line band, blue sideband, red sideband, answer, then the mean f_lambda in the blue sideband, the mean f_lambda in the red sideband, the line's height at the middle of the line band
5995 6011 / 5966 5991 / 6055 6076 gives 0.87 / 10.8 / 10.4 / 10.6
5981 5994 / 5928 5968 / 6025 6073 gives 0.12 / 10.8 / 9.81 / 10.4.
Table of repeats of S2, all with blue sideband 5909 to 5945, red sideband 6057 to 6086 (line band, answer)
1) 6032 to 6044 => 1.6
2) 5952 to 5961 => 0.3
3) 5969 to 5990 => -0.1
